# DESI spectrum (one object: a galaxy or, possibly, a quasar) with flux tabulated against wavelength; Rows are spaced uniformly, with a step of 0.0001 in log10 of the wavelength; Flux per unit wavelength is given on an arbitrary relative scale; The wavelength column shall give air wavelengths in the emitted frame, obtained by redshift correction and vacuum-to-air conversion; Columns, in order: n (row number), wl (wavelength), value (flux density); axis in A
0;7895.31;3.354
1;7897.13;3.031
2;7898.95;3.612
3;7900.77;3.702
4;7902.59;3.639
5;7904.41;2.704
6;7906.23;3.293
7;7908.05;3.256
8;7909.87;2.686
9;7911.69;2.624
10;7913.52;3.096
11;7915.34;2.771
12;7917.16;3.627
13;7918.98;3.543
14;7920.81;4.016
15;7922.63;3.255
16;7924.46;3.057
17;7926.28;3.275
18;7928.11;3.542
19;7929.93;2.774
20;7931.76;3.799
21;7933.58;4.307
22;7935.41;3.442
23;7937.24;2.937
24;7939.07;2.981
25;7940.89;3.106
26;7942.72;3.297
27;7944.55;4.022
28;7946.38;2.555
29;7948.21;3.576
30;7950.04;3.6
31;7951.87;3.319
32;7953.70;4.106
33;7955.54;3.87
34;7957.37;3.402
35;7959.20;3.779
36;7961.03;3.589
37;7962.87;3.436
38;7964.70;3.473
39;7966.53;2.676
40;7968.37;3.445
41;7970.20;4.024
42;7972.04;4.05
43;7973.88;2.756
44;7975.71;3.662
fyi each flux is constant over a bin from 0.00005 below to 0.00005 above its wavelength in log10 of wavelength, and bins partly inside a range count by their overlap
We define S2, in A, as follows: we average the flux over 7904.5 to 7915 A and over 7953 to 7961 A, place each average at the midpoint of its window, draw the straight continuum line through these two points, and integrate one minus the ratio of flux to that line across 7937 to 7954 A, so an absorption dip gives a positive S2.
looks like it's 1.1 A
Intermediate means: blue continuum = 2.96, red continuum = 3.76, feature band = 3.34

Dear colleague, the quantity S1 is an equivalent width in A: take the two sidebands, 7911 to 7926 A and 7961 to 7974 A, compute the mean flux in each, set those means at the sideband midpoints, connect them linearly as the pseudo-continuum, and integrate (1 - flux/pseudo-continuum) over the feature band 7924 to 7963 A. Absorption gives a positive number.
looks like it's -1.0 A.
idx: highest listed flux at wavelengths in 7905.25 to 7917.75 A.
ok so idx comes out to 3.627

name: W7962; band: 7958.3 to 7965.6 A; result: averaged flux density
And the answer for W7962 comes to 3.57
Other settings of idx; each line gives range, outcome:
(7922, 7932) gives 3.799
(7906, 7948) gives 4.307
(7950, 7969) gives 4.106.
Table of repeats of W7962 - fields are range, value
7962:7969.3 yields 3.26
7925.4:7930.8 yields 3.2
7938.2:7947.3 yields 3.2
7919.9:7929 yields 3.43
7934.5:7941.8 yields 3.12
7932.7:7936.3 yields 3.87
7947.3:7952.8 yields 3.5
